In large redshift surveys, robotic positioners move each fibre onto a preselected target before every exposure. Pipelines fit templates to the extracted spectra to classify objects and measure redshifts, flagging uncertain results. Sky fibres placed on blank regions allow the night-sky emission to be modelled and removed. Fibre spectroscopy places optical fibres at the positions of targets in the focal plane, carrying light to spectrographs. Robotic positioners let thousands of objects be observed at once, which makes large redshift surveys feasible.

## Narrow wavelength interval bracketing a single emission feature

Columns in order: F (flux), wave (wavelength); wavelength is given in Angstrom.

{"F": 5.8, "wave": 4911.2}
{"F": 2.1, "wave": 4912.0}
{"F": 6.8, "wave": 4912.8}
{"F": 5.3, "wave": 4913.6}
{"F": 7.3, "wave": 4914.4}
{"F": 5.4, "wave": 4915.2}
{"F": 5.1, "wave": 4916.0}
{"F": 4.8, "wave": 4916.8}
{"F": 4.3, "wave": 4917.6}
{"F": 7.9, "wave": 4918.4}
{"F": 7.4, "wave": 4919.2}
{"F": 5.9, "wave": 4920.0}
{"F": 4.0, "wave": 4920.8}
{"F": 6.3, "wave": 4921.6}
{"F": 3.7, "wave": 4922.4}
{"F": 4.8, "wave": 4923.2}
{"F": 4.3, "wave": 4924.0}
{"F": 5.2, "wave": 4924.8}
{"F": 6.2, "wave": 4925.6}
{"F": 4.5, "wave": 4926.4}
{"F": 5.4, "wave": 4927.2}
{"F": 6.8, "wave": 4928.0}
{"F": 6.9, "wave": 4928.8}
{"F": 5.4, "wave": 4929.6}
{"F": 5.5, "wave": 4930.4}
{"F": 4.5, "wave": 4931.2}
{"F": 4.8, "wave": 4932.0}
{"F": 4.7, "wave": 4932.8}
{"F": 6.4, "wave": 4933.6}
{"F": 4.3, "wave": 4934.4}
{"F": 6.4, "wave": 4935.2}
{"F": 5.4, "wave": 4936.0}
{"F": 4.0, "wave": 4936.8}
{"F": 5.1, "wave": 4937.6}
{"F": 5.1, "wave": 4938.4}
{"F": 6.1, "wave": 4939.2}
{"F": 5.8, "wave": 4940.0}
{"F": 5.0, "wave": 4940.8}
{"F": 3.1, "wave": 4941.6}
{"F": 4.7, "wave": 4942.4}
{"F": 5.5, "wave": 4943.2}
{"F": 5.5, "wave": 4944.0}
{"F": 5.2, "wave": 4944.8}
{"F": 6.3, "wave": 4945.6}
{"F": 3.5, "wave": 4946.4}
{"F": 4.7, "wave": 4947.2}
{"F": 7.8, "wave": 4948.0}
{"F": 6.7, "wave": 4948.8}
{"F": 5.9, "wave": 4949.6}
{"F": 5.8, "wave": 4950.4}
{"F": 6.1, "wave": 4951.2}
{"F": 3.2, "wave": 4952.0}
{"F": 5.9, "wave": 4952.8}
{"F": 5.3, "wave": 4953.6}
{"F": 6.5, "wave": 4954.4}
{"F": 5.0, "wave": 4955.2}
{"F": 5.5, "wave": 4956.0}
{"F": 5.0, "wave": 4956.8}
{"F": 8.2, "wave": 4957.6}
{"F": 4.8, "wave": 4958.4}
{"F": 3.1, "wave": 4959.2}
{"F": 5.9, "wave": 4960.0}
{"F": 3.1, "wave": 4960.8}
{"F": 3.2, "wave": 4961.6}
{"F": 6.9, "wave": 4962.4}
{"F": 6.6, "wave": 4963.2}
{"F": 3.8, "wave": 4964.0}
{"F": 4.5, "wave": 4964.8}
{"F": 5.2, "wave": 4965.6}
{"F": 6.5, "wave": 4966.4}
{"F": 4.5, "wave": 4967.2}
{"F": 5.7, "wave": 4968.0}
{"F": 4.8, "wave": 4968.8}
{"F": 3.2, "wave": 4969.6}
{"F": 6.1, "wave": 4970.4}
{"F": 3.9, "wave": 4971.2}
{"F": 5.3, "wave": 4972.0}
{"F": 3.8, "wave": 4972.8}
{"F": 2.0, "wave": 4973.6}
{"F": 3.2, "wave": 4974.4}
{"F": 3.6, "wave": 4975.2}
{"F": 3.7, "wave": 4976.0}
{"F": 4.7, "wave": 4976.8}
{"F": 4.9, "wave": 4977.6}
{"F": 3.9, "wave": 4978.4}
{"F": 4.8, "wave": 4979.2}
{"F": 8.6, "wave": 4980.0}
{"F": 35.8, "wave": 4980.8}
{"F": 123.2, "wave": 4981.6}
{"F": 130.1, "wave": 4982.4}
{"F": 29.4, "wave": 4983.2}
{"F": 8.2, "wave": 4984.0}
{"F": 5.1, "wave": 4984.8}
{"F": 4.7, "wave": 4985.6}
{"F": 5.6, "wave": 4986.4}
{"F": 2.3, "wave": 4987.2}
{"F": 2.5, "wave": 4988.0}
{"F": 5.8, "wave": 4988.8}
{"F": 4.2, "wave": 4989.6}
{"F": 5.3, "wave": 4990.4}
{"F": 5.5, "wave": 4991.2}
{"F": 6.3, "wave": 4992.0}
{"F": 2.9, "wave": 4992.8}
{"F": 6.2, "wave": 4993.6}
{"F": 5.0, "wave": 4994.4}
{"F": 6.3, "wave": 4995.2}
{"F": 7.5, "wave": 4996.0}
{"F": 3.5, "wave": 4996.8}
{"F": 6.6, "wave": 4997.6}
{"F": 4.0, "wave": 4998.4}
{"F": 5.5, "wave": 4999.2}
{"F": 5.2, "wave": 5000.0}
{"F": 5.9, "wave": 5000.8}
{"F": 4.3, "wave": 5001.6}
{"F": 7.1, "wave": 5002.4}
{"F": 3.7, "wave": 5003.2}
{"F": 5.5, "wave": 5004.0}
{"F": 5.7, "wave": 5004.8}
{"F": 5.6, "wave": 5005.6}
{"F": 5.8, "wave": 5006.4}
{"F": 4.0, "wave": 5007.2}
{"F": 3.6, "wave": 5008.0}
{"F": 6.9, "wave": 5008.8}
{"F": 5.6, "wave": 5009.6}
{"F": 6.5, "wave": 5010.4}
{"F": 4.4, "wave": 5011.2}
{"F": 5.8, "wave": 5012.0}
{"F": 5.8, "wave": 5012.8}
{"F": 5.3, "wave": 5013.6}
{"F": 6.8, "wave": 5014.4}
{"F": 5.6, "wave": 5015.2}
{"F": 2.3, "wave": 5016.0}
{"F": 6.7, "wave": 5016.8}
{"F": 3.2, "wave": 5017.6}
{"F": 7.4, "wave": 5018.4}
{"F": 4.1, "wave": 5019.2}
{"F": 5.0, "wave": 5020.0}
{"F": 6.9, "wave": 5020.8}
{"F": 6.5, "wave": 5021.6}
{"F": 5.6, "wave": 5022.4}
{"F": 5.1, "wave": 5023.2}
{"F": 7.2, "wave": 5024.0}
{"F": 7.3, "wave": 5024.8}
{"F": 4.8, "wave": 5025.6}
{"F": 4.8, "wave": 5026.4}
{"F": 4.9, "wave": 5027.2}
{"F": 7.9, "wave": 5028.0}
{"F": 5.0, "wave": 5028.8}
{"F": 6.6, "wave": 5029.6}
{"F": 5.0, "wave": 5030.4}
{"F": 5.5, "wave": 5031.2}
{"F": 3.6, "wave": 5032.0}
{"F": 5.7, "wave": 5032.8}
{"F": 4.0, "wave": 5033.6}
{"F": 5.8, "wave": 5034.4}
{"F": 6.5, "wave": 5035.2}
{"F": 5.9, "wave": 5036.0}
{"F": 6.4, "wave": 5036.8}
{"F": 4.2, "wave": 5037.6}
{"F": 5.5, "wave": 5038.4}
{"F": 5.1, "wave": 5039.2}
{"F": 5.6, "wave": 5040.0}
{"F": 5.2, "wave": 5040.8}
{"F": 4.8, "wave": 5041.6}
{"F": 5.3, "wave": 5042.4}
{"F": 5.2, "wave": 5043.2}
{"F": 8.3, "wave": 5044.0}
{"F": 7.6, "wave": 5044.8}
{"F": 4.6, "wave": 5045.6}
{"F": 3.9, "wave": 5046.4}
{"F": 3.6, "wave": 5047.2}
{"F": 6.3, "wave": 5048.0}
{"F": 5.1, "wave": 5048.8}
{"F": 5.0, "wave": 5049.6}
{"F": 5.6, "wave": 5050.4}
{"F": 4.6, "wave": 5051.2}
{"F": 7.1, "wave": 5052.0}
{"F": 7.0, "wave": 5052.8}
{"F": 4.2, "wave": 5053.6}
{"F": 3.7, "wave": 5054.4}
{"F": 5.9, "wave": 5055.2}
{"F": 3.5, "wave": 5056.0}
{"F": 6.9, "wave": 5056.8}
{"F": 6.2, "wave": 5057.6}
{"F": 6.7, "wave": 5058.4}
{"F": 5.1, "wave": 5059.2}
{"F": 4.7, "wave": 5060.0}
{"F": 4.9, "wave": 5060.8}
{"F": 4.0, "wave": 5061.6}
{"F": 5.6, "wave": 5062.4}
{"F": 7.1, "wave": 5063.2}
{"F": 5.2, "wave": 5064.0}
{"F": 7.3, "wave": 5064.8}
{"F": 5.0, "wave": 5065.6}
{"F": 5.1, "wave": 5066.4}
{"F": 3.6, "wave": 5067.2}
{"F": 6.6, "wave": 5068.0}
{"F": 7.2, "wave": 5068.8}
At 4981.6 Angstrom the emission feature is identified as H-beta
